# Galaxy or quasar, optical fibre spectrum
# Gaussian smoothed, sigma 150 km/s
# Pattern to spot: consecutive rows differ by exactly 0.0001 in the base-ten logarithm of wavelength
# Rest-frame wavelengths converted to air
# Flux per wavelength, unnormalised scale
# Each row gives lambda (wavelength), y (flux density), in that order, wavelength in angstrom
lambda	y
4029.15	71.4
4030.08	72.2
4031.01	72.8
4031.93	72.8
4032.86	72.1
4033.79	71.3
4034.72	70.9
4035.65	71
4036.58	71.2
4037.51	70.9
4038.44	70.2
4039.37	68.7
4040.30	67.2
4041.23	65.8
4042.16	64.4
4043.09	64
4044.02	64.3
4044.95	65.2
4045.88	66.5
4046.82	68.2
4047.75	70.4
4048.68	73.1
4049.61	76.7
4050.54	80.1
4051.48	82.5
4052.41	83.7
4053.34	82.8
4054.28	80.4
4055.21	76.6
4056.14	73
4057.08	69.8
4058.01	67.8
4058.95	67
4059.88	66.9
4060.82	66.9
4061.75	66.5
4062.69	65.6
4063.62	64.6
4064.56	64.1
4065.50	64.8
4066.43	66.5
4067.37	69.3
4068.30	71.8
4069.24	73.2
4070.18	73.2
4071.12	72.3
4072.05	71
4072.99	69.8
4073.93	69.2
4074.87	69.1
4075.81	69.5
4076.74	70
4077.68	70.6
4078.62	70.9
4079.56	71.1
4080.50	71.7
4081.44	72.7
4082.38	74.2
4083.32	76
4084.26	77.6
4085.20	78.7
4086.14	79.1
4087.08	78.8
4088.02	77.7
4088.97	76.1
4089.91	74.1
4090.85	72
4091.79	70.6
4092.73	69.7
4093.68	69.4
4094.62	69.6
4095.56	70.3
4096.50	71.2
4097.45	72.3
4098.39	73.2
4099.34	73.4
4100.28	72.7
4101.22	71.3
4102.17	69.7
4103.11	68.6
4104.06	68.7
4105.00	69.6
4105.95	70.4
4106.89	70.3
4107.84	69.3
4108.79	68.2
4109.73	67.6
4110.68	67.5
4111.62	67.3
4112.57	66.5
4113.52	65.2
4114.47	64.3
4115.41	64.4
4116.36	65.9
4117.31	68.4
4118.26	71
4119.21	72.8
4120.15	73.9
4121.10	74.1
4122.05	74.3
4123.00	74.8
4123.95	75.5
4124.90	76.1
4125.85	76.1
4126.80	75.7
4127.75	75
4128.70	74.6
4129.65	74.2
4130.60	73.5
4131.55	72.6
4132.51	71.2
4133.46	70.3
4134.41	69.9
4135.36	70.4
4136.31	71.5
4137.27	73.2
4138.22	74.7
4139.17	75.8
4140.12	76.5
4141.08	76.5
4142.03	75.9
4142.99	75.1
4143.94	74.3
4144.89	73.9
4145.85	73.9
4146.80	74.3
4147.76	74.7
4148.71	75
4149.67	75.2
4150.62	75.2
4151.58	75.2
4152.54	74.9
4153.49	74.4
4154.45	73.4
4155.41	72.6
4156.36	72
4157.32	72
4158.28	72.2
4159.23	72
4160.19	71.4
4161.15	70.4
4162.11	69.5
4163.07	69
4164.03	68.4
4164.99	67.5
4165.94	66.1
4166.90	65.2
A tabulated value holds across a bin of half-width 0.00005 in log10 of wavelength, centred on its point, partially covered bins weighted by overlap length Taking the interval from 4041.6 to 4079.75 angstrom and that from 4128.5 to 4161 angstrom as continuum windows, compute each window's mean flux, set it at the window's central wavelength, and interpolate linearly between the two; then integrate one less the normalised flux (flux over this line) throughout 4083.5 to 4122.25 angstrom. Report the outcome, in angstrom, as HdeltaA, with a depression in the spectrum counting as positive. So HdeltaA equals 0.5 angstrom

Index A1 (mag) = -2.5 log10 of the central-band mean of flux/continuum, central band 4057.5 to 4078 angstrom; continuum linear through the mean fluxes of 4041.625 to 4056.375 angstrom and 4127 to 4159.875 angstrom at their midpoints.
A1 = 0.072 mag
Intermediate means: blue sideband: 73.2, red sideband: 73.7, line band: 68.6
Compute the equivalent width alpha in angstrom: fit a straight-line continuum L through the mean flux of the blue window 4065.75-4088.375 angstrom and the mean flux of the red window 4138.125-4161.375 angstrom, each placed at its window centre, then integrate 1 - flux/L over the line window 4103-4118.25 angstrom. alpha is 1.16 angstrom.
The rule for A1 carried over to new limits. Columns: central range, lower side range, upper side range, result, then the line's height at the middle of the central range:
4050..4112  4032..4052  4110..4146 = -0.01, 71.2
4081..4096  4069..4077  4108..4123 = -0.06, 70.1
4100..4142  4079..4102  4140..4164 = 0.03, 73.4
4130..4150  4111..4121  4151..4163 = -0.05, 70.6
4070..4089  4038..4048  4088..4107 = -0.05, 69.8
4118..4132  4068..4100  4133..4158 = -0.01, 73.5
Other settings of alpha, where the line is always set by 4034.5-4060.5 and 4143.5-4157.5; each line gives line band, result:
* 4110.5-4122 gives 0.7 angstrom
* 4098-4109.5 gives 0.4 angstrom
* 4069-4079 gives 0.2 angstrom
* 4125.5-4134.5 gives 0.0 angstrom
